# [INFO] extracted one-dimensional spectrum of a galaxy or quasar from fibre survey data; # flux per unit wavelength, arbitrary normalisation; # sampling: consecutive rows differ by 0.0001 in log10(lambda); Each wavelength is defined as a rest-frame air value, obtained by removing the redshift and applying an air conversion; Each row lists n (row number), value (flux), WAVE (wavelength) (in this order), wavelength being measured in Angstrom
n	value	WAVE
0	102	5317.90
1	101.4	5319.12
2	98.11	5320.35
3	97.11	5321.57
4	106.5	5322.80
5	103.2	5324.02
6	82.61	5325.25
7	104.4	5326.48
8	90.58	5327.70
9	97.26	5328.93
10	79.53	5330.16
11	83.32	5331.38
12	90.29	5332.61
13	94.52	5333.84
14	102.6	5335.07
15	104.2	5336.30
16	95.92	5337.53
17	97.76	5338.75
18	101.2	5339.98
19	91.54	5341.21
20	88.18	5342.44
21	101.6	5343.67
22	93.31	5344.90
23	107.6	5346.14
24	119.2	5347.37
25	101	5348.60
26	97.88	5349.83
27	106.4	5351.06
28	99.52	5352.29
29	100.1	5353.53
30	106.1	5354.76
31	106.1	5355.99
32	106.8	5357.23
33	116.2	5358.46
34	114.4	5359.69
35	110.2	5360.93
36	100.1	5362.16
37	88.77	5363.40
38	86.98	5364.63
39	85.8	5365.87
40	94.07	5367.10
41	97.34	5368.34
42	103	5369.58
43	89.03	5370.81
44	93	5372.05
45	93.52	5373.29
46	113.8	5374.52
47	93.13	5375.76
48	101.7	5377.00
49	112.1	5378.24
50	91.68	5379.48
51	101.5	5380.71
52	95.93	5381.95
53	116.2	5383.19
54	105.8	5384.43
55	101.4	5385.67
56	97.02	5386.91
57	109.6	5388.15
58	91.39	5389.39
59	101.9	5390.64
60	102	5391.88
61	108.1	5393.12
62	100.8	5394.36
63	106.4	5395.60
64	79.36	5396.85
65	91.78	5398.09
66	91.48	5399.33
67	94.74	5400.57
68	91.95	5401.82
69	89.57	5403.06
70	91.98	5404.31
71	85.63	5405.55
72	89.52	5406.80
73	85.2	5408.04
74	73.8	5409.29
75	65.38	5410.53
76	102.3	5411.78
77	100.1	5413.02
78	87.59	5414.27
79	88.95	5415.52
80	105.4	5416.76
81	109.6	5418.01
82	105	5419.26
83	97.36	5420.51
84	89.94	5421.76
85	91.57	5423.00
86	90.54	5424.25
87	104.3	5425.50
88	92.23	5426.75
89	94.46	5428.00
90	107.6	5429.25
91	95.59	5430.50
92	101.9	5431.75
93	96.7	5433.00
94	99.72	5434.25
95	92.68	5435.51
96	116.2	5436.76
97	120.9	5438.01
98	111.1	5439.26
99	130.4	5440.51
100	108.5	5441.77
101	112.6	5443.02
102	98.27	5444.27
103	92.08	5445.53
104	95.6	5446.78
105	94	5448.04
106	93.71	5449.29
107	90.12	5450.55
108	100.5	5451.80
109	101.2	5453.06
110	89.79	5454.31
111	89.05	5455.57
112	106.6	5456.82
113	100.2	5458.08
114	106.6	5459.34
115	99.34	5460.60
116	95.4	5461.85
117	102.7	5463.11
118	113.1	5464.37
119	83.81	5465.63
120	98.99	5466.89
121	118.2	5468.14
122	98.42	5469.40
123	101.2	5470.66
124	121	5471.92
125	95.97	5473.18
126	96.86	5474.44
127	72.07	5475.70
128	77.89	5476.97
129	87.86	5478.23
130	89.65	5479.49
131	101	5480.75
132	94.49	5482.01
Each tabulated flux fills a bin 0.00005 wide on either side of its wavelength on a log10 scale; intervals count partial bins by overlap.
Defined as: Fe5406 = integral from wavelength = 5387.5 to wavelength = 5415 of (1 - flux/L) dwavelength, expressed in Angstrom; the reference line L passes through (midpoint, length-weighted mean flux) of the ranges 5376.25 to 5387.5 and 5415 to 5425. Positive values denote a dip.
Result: 2.0 Angstrom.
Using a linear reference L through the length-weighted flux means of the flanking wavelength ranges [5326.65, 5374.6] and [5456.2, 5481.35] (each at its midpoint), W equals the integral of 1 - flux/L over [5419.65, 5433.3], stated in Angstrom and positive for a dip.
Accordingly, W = 0.2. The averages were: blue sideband 98.6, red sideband 98.3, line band 96.7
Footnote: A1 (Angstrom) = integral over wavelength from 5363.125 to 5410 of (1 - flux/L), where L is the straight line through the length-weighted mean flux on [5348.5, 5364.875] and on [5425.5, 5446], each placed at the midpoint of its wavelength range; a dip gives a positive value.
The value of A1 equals 3.5 Angstrom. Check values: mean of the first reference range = 103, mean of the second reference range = 105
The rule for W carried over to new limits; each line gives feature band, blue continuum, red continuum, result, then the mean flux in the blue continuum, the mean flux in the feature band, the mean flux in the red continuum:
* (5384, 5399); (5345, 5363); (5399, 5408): -0.8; 106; 99.4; 90.3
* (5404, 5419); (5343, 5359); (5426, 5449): 1.9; 105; 90.8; 103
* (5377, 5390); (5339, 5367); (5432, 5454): -0.1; 101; 102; 103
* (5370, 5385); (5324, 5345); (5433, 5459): -0.5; 94.3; 101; 102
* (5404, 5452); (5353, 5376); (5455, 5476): 1.3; 100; 97.7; 100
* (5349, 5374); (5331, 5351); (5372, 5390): 0.0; 98.5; 99.8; 101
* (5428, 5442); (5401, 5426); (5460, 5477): -1.8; 92.2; 107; 98.9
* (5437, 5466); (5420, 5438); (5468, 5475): -0.1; 98.7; 102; 104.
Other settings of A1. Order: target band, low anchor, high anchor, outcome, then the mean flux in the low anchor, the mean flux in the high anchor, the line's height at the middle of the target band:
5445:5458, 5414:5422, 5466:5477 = 0.40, 98.5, 98.6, 98.5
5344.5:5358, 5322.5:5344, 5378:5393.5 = -0.93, 95.1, 102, 97.6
